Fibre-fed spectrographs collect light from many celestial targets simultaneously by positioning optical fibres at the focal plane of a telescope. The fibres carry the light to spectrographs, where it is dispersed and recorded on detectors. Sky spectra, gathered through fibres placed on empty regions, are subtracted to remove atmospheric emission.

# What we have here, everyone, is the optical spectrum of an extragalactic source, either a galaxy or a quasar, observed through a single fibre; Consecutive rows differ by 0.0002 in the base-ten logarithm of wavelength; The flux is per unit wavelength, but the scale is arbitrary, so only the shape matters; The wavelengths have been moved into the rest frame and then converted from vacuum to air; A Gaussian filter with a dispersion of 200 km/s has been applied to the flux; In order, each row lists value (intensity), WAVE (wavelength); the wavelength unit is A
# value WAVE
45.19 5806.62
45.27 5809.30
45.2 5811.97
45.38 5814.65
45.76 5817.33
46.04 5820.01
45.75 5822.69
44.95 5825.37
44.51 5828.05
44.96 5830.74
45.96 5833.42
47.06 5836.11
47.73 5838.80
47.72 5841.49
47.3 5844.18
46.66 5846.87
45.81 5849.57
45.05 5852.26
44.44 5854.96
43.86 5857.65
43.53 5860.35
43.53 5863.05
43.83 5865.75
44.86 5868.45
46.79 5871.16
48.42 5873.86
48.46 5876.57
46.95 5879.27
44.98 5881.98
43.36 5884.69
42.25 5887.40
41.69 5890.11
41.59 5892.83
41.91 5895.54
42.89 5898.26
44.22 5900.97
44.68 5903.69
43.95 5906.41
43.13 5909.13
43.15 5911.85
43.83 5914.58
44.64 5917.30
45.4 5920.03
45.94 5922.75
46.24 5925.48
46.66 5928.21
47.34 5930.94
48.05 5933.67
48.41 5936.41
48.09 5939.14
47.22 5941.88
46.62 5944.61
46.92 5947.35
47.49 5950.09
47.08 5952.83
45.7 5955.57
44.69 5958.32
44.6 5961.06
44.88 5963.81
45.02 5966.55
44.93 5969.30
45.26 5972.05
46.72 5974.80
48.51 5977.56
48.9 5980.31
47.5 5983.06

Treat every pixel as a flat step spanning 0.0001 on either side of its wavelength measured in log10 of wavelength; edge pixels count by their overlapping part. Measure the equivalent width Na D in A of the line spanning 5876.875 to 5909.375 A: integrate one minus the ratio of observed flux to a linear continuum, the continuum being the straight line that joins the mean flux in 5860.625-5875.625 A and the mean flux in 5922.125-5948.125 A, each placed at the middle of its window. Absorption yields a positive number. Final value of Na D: 1.7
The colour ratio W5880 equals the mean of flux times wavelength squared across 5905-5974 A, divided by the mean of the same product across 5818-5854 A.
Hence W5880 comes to 1.03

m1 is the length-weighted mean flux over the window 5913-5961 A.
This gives 46.4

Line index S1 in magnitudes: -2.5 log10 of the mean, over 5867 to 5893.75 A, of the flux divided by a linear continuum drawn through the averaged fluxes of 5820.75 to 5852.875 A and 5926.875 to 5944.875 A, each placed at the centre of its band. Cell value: 0.04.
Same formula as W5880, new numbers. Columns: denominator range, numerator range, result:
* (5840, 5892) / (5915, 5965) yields 1.05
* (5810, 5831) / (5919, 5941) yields 1.08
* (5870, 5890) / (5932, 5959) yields 1.05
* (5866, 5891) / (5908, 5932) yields 1.01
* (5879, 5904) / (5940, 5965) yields 1.09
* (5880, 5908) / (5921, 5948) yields 1.11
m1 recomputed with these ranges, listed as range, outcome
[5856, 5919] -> 44.2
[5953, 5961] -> 45.4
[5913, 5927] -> 45.2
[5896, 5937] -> 45.1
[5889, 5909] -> 43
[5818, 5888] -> 45.6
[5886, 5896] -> 41.9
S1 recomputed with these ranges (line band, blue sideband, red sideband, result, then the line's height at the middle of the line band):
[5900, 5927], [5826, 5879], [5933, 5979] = 0.040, 46.2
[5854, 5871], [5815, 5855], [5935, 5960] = 0.049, 46.2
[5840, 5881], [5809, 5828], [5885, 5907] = -0.043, 44.1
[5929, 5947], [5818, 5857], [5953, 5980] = -0.040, 45.8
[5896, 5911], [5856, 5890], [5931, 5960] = 0.053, 45.8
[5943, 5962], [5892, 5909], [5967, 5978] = -0.023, 45.3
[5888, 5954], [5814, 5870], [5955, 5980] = 0.009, 45.6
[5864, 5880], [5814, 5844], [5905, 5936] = -0.017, 45.7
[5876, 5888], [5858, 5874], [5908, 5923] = -0.013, 44.6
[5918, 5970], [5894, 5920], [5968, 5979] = -0.029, 45.2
